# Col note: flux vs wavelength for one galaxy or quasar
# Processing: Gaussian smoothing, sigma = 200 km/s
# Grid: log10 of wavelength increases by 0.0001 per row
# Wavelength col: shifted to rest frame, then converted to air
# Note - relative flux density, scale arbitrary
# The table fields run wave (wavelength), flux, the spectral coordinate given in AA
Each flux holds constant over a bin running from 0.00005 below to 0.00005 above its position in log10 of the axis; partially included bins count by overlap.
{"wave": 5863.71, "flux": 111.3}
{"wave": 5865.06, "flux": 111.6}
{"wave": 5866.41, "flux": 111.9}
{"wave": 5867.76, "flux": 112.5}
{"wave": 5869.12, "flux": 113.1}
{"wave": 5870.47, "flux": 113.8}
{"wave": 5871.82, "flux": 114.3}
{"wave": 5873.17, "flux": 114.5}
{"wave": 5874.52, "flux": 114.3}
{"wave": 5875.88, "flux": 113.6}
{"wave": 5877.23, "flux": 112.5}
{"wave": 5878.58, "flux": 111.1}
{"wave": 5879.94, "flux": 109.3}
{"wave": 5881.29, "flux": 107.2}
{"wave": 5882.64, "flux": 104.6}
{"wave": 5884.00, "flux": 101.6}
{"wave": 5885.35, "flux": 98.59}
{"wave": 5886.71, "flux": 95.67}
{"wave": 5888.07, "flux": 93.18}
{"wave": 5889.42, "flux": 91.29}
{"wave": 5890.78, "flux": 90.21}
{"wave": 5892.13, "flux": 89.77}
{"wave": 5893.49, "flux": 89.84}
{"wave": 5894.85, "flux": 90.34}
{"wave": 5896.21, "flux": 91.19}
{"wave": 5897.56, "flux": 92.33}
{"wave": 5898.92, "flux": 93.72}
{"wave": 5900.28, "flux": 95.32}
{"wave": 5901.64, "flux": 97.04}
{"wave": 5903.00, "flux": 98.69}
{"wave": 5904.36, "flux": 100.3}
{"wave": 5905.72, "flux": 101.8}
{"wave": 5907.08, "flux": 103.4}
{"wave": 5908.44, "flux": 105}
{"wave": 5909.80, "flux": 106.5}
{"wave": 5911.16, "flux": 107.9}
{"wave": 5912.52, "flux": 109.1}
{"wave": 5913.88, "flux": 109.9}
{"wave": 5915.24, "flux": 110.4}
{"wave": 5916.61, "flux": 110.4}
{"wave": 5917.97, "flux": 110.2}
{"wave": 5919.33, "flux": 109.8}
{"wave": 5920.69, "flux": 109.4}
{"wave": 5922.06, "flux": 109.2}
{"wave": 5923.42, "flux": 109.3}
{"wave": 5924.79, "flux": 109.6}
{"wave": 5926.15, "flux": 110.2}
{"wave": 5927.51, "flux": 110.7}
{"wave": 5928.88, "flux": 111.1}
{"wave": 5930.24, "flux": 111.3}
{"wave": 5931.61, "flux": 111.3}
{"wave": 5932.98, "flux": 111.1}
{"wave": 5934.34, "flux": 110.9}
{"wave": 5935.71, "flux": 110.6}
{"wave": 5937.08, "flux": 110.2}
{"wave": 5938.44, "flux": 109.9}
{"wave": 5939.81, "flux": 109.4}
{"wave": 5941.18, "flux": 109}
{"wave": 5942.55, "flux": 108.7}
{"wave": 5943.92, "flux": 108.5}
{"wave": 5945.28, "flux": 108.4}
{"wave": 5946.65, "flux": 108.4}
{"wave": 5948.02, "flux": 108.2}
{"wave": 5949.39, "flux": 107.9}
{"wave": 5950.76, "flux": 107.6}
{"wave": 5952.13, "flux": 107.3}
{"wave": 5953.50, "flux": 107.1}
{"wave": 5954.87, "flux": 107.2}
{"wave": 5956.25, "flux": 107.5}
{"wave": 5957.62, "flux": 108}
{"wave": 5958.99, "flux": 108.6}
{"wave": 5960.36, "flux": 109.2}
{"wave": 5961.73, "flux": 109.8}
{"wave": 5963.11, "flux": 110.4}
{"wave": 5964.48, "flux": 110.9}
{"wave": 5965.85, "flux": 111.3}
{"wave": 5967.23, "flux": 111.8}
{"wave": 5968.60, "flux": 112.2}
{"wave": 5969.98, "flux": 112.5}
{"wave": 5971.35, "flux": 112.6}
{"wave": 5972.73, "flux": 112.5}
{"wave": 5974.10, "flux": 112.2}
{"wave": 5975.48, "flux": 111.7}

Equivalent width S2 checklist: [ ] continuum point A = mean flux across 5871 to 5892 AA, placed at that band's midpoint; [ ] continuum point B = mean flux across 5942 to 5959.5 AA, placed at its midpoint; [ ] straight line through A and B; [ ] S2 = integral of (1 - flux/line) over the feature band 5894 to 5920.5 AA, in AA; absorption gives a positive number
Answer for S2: 0.9 AA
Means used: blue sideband 104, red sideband 108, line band 102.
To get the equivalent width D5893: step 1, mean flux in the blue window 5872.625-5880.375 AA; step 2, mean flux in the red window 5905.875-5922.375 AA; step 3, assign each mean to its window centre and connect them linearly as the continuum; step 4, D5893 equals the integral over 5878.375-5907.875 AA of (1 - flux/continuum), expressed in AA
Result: 3.5 AA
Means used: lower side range 113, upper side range 108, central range 97.4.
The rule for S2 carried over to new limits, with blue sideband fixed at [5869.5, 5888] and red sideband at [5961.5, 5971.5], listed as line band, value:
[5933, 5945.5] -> 0.1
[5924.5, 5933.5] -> -0.1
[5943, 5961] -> 0.5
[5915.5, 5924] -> 0.0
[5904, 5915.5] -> 0.3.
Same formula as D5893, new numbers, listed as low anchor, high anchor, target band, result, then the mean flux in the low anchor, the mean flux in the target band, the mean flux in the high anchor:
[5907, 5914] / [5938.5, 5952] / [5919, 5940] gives -0.5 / 107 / 110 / 108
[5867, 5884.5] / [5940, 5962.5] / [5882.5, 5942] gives 3.2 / 111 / 104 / 108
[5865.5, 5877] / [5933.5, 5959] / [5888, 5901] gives 2.4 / 113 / 91.7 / 109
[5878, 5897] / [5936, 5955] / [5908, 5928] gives -1.2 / 97.3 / 109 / 109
